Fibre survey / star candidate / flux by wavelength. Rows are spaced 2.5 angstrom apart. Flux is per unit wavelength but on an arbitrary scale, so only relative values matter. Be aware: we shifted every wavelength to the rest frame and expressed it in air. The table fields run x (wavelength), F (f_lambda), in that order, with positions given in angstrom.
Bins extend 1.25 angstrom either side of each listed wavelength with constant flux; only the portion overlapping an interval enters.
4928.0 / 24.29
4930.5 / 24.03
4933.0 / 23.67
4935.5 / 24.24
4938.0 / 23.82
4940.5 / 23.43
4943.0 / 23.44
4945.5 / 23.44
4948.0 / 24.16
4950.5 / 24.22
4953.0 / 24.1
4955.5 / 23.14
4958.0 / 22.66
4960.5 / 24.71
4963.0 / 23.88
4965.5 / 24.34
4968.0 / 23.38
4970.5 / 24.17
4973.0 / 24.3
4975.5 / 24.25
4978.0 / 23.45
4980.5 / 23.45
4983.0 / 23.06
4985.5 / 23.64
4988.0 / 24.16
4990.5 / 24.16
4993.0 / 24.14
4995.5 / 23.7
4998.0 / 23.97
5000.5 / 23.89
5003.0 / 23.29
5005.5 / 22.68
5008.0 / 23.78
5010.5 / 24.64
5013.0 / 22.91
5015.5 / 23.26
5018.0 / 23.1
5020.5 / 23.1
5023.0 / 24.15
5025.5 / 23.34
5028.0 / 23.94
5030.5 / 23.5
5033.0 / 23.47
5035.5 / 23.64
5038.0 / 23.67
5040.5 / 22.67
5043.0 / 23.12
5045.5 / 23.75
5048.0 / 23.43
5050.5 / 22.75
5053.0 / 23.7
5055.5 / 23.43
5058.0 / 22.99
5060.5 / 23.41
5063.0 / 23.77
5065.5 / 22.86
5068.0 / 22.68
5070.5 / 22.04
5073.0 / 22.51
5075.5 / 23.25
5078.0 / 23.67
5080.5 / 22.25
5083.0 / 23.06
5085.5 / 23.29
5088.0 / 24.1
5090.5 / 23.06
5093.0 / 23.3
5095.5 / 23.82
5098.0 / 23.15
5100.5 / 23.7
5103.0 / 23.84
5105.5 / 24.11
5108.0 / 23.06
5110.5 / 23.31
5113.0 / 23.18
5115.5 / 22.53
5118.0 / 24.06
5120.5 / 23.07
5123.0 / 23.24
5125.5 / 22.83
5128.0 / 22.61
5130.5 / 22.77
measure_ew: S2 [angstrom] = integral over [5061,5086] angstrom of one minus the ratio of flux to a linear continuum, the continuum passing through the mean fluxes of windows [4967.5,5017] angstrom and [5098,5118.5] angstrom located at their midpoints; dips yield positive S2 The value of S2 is 0.61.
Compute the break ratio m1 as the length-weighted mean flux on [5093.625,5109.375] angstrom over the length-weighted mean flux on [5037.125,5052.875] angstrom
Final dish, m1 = 1.0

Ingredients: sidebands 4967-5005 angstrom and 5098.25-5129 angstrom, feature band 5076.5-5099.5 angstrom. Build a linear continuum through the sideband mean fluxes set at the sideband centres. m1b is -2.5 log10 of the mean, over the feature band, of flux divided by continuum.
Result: 0.00 mag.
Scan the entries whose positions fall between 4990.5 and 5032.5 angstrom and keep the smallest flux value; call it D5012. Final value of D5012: 22.68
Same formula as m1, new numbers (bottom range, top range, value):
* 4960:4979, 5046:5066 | 0.97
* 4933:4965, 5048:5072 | 0.97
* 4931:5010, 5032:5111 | 0.98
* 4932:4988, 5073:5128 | 0.98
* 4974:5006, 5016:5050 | 0.99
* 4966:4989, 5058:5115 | 0.98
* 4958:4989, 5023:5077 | 0.98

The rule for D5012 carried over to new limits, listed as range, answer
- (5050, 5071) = 22.04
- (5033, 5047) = 22.67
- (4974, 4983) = 23.06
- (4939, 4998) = 22.66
